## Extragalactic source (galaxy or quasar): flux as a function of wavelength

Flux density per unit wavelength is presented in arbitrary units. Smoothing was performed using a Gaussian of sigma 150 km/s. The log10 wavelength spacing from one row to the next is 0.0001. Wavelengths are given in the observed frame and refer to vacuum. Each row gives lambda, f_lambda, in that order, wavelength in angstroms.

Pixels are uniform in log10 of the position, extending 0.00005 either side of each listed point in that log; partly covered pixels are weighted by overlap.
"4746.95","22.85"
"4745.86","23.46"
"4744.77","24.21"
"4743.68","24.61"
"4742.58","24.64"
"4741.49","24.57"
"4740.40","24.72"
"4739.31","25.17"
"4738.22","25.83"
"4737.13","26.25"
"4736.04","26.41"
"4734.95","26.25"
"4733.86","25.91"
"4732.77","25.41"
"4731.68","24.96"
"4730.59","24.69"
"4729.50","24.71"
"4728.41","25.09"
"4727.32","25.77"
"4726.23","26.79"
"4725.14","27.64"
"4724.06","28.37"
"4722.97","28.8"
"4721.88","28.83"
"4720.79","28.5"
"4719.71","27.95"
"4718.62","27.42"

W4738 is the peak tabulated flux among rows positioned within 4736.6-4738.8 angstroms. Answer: 26.25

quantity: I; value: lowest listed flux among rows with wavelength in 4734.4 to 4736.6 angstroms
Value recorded 26.25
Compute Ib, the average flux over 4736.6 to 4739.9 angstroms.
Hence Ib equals 25.8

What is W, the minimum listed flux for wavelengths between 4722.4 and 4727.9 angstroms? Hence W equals 25.77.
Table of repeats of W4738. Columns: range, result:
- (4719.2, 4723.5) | 28.83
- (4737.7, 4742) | 25.83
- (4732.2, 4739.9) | 26.41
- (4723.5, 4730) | 28.37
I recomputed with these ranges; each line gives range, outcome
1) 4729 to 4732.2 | 24.69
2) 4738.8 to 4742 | 24.57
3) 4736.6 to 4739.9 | 25.17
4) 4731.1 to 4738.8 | 24.96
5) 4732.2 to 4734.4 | 25.41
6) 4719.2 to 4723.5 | 27.95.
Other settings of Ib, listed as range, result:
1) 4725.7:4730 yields 25.6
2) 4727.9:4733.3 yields 25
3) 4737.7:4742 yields 25.1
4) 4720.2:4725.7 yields 28.4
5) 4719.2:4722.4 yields 28.5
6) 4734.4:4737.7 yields 26.3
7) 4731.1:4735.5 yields 25.6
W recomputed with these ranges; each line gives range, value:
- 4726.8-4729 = 25.09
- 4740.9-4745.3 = 24.21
